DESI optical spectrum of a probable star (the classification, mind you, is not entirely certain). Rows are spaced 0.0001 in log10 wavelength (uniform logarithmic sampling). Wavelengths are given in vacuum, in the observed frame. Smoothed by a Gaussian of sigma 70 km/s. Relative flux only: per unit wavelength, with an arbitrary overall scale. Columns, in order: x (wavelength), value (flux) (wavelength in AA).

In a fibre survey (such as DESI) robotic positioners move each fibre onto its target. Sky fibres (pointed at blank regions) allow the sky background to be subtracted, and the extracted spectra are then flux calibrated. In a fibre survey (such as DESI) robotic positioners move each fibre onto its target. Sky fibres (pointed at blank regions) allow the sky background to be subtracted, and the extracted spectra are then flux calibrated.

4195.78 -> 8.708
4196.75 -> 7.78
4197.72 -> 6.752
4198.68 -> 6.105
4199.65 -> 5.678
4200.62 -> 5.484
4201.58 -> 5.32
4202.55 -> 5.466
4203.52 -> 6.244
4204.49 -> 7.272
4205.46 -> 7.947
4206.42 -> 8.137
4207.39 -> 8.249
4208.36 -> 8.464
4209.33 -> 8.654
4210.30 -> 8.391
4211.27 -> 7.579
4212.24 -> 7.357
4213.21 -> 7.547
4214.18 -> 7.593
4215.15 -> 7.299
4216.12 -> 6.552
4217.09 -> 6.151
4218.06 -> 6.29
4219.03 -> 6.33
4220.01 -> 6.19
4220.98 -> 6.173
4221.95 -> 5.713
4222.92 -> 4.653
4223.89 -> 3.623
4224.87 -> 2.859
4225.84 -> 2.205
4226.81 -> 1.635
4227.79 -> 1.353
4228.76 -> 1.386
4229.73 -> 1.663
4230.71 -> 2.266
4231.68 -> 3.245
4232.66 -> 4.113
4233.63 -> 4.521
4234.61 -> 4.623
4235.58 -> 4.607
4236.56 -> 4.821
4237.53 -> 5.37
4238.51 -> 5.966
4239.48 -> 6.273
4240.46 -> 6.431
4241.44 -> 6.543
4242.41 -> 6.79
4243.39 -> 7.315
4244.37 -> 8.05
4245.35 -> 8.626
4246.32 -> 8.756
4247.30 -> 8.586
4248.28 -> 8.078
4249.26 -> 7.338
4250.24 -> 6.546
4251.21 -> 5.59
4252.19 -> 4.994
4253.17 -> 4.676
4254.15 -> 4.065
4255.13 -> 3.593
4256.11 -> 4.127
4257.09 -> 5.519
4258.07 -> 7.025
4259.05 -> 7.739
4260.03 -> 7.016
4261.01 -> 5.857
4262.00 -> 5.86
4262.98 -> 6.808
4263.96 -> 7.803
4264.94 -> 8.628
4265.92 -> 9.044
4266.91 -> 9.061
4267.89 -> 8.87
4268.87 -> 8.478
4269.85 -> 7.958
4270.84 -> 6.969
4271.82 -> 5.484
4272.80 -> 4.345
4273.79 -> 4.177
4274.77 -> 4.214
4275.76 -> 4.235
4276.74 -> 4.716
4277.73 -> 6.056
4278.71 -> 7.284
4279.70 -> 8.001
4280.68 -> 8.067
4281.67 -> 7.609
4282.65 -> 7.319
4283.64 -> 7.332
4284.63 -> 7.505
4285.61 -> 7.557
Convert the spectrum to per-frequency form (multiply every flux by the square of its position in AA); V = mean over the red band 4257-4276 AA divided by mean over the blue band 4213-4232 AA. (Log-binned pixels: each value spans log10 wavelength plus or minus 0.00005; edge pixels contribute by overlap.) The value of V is 1.55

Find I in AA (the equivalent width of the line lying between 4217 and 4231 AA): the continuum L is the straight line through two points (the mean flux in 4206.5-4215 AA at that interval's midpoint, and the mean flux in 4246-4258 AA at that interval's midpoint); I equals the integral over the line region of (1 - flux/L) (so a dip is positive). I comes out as 6.71 AA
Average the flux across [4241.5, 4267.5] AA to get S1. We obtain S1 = 6.83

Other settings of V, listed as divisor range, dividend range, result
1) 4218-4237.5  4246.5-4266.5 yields 1.69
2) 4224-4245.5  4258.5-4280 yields 1.52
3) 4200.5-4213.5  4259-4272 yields 1.06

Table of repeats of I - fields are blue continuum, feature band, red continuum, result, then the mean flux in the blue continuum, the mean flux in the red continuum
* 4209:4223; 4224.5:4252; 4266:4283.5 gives 6.44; 6.87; 6.71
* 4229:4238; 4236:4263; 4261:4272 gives -3.97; 3.84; 7.7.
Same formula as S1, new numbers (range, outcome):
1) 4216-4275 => 5.74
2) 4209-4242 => 5.16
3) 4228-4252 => 5.67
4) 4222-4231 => 2.57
